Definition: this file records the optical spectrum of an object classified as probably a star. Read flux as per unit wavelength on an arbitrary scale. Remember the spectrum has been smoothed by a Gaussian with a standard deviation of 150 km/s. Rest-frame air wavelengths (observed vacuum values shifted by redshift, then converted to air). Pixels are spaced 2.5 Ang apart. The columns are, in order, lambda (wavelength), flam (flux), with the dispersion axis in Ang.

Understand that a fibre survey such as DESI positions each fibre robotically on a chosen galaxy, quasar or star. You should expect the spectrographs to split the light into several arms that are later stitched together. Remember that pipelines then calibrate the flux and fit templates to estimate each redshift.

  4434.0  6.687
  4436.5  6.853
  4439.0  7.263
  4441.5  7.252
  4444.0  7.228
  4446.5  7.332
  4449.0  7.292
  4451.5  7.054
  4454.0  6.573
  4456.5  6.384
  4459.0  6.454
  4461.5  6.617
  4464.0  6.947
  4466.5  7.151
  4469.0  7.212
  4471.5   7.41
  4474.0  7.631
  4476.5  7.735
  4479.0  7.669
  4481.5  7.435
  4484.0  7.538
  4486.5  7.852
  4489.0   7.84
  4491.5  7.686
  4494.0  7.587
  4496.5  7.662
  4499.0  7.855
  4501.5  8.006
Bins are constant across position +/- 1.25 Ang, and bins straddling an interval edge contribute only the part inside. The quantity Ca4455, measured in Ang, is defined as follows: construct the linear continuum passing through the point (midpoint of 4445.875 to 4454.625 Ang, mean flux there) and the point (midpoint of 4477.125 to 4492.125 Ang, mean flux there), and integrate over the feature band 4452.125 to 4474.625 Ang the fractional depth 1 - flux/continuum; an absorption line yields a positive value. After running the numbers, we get 1.2 Ang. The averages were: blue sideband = 7.08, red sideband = 7.67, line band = 6.91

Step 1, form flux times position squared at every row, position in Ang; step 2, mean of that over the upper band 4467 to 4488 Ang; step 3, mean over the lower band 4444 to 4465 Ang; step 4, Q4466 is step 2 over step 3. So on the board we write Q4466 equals 1.11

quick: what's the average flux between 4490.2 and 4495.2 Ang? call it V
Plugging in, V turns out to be 7.64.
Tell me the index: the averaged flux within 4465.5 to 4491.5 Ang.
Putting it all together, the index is 7.56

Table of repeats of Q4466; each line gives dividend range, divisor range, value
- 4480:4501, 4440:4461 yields 1.13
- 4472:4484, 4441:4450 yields 1.06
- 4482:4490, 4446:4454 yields 1.10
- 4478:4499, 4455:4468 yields 1.16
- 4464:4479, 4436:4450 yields 1.04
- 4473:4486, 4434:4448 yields 1.08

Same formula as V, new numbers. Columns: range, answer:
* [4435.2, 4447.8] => 7.18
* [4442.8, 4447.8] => 7.28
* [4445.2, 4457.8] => 6.93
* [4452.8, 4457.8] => 6.48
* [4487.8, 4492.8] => 7.76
